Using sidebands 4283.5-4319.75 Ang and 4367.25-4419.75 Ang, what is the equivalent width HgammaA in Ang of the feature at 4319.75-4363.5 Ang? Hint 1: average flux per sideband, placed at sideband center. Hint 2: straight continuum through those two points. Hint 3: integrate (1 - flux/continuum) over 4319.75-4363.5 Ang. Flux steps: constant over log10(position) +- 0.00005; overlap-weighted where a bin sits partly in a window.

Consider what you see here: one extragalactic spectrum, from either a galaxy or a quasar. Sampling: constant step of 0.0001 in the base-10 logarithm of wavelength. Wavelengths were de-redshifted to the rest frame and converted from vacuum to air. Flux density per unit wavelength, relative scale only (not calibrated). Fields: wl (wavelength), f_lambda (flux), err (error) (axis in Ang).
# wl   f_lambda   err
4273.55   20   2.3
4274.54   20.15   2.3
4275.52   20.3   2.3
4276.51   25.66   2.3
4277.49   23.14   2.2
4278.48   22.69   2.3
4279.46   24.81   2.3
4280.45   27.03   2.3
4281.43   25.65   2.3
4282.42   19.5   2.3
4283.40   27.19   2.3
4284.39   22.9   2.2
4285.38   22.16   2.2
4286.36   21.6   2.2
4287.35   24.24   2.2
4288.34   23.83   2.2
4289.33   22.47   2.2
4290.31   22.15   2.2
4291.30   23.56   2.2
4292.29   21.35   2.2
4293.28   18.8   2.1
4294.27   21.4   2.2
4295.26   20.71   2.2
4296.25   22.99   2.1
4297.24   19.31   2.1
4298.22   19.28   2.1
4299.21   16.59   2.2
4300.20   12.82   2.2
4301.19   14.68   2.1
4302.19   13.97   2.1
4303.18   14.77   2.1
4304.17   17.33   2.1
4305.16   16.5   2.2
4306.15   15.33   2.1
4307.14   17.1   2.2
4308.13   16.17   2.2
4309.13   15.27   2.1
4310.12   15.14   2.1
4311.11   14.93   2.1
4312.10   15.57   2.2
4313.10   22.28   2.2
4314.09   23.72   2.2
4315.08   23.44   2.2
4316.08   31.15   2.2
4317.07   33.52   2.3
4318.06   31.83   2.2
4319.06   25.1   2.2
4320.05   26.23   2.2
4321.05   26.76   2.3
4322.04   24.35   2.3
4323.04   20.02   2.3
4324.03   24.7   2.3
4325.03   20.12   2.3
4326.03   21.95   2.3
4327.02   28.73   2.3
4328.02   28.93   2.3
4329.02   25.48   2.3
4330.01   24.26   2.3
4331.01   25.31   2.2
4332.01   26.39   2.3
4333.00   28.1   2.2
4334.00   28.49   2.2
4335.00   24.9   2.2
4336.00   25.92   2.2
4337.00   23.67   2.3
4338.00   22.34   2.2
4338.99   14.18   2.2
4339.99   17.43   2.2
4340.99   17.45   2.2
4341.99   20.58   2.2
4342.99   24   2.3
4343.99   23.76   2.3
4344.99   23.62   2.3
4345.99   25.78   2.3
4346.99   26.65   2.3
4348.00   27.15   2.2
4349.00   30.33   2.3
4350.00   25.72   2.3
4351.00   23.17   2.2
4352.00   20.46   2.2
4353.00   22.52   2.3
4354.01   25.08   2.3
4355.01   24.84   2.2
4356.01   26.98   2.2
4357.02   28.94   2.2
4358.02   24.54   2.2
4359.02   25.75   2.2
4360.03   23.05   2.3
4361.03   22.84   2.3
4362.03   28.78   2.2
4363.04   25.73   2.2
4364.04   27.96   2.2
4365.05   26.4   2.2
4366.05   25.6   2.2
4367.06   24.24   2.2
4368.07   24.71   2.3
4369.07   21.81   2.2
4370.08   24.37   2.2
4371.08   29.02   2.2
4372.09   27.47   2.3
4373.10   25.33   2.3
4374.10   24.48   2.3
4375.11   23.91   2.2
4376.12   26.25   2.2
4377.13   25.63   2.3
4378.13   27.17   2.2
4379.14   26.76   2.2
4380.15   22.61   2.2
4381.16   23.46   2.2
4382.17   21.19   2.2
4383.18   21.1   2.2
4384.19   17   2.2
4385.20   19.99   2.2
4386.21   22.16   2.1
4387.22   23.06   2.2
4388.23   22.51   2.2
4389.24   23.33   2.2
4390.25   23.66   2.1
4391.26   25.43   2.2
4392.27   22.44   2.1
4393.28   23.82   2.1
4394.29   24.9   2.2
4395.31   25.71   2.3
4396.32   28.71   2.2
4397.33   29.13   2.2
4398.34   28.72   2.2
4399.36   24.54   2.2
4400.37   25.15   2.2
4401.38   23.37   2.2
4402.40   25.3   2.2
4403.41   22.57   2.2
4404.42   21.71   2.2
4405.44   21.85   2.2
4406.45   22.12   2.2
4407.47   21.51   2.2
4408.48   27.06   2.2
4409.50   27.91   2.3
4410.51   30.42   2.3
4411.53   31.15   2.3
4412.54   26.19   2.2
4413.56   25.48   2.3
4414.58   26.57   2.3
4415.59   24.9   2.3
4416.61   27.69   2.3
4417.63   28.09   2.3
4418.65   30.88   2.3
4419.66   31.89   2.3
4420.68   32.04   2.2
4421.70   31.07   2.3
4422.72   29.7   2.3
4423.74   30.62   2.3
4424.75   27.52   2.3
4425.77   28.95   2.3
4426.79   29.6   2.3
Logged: -3.9 Ang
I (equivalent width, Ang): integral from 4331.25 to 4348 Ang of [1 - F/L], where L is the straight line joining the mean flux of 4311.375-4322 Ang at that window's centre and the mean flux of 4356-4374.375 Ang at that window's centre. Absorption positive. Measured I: 1.4 Ang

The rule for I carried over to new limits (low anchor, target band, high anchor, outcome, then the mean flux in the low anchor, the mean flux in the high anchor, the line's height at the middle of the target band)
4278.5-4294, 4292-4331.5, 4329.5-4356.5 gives 3.9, 23.1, 24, 23.5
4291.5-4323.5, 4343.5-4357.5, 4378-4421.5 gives -1.7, 20.3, 25.2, 22.6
